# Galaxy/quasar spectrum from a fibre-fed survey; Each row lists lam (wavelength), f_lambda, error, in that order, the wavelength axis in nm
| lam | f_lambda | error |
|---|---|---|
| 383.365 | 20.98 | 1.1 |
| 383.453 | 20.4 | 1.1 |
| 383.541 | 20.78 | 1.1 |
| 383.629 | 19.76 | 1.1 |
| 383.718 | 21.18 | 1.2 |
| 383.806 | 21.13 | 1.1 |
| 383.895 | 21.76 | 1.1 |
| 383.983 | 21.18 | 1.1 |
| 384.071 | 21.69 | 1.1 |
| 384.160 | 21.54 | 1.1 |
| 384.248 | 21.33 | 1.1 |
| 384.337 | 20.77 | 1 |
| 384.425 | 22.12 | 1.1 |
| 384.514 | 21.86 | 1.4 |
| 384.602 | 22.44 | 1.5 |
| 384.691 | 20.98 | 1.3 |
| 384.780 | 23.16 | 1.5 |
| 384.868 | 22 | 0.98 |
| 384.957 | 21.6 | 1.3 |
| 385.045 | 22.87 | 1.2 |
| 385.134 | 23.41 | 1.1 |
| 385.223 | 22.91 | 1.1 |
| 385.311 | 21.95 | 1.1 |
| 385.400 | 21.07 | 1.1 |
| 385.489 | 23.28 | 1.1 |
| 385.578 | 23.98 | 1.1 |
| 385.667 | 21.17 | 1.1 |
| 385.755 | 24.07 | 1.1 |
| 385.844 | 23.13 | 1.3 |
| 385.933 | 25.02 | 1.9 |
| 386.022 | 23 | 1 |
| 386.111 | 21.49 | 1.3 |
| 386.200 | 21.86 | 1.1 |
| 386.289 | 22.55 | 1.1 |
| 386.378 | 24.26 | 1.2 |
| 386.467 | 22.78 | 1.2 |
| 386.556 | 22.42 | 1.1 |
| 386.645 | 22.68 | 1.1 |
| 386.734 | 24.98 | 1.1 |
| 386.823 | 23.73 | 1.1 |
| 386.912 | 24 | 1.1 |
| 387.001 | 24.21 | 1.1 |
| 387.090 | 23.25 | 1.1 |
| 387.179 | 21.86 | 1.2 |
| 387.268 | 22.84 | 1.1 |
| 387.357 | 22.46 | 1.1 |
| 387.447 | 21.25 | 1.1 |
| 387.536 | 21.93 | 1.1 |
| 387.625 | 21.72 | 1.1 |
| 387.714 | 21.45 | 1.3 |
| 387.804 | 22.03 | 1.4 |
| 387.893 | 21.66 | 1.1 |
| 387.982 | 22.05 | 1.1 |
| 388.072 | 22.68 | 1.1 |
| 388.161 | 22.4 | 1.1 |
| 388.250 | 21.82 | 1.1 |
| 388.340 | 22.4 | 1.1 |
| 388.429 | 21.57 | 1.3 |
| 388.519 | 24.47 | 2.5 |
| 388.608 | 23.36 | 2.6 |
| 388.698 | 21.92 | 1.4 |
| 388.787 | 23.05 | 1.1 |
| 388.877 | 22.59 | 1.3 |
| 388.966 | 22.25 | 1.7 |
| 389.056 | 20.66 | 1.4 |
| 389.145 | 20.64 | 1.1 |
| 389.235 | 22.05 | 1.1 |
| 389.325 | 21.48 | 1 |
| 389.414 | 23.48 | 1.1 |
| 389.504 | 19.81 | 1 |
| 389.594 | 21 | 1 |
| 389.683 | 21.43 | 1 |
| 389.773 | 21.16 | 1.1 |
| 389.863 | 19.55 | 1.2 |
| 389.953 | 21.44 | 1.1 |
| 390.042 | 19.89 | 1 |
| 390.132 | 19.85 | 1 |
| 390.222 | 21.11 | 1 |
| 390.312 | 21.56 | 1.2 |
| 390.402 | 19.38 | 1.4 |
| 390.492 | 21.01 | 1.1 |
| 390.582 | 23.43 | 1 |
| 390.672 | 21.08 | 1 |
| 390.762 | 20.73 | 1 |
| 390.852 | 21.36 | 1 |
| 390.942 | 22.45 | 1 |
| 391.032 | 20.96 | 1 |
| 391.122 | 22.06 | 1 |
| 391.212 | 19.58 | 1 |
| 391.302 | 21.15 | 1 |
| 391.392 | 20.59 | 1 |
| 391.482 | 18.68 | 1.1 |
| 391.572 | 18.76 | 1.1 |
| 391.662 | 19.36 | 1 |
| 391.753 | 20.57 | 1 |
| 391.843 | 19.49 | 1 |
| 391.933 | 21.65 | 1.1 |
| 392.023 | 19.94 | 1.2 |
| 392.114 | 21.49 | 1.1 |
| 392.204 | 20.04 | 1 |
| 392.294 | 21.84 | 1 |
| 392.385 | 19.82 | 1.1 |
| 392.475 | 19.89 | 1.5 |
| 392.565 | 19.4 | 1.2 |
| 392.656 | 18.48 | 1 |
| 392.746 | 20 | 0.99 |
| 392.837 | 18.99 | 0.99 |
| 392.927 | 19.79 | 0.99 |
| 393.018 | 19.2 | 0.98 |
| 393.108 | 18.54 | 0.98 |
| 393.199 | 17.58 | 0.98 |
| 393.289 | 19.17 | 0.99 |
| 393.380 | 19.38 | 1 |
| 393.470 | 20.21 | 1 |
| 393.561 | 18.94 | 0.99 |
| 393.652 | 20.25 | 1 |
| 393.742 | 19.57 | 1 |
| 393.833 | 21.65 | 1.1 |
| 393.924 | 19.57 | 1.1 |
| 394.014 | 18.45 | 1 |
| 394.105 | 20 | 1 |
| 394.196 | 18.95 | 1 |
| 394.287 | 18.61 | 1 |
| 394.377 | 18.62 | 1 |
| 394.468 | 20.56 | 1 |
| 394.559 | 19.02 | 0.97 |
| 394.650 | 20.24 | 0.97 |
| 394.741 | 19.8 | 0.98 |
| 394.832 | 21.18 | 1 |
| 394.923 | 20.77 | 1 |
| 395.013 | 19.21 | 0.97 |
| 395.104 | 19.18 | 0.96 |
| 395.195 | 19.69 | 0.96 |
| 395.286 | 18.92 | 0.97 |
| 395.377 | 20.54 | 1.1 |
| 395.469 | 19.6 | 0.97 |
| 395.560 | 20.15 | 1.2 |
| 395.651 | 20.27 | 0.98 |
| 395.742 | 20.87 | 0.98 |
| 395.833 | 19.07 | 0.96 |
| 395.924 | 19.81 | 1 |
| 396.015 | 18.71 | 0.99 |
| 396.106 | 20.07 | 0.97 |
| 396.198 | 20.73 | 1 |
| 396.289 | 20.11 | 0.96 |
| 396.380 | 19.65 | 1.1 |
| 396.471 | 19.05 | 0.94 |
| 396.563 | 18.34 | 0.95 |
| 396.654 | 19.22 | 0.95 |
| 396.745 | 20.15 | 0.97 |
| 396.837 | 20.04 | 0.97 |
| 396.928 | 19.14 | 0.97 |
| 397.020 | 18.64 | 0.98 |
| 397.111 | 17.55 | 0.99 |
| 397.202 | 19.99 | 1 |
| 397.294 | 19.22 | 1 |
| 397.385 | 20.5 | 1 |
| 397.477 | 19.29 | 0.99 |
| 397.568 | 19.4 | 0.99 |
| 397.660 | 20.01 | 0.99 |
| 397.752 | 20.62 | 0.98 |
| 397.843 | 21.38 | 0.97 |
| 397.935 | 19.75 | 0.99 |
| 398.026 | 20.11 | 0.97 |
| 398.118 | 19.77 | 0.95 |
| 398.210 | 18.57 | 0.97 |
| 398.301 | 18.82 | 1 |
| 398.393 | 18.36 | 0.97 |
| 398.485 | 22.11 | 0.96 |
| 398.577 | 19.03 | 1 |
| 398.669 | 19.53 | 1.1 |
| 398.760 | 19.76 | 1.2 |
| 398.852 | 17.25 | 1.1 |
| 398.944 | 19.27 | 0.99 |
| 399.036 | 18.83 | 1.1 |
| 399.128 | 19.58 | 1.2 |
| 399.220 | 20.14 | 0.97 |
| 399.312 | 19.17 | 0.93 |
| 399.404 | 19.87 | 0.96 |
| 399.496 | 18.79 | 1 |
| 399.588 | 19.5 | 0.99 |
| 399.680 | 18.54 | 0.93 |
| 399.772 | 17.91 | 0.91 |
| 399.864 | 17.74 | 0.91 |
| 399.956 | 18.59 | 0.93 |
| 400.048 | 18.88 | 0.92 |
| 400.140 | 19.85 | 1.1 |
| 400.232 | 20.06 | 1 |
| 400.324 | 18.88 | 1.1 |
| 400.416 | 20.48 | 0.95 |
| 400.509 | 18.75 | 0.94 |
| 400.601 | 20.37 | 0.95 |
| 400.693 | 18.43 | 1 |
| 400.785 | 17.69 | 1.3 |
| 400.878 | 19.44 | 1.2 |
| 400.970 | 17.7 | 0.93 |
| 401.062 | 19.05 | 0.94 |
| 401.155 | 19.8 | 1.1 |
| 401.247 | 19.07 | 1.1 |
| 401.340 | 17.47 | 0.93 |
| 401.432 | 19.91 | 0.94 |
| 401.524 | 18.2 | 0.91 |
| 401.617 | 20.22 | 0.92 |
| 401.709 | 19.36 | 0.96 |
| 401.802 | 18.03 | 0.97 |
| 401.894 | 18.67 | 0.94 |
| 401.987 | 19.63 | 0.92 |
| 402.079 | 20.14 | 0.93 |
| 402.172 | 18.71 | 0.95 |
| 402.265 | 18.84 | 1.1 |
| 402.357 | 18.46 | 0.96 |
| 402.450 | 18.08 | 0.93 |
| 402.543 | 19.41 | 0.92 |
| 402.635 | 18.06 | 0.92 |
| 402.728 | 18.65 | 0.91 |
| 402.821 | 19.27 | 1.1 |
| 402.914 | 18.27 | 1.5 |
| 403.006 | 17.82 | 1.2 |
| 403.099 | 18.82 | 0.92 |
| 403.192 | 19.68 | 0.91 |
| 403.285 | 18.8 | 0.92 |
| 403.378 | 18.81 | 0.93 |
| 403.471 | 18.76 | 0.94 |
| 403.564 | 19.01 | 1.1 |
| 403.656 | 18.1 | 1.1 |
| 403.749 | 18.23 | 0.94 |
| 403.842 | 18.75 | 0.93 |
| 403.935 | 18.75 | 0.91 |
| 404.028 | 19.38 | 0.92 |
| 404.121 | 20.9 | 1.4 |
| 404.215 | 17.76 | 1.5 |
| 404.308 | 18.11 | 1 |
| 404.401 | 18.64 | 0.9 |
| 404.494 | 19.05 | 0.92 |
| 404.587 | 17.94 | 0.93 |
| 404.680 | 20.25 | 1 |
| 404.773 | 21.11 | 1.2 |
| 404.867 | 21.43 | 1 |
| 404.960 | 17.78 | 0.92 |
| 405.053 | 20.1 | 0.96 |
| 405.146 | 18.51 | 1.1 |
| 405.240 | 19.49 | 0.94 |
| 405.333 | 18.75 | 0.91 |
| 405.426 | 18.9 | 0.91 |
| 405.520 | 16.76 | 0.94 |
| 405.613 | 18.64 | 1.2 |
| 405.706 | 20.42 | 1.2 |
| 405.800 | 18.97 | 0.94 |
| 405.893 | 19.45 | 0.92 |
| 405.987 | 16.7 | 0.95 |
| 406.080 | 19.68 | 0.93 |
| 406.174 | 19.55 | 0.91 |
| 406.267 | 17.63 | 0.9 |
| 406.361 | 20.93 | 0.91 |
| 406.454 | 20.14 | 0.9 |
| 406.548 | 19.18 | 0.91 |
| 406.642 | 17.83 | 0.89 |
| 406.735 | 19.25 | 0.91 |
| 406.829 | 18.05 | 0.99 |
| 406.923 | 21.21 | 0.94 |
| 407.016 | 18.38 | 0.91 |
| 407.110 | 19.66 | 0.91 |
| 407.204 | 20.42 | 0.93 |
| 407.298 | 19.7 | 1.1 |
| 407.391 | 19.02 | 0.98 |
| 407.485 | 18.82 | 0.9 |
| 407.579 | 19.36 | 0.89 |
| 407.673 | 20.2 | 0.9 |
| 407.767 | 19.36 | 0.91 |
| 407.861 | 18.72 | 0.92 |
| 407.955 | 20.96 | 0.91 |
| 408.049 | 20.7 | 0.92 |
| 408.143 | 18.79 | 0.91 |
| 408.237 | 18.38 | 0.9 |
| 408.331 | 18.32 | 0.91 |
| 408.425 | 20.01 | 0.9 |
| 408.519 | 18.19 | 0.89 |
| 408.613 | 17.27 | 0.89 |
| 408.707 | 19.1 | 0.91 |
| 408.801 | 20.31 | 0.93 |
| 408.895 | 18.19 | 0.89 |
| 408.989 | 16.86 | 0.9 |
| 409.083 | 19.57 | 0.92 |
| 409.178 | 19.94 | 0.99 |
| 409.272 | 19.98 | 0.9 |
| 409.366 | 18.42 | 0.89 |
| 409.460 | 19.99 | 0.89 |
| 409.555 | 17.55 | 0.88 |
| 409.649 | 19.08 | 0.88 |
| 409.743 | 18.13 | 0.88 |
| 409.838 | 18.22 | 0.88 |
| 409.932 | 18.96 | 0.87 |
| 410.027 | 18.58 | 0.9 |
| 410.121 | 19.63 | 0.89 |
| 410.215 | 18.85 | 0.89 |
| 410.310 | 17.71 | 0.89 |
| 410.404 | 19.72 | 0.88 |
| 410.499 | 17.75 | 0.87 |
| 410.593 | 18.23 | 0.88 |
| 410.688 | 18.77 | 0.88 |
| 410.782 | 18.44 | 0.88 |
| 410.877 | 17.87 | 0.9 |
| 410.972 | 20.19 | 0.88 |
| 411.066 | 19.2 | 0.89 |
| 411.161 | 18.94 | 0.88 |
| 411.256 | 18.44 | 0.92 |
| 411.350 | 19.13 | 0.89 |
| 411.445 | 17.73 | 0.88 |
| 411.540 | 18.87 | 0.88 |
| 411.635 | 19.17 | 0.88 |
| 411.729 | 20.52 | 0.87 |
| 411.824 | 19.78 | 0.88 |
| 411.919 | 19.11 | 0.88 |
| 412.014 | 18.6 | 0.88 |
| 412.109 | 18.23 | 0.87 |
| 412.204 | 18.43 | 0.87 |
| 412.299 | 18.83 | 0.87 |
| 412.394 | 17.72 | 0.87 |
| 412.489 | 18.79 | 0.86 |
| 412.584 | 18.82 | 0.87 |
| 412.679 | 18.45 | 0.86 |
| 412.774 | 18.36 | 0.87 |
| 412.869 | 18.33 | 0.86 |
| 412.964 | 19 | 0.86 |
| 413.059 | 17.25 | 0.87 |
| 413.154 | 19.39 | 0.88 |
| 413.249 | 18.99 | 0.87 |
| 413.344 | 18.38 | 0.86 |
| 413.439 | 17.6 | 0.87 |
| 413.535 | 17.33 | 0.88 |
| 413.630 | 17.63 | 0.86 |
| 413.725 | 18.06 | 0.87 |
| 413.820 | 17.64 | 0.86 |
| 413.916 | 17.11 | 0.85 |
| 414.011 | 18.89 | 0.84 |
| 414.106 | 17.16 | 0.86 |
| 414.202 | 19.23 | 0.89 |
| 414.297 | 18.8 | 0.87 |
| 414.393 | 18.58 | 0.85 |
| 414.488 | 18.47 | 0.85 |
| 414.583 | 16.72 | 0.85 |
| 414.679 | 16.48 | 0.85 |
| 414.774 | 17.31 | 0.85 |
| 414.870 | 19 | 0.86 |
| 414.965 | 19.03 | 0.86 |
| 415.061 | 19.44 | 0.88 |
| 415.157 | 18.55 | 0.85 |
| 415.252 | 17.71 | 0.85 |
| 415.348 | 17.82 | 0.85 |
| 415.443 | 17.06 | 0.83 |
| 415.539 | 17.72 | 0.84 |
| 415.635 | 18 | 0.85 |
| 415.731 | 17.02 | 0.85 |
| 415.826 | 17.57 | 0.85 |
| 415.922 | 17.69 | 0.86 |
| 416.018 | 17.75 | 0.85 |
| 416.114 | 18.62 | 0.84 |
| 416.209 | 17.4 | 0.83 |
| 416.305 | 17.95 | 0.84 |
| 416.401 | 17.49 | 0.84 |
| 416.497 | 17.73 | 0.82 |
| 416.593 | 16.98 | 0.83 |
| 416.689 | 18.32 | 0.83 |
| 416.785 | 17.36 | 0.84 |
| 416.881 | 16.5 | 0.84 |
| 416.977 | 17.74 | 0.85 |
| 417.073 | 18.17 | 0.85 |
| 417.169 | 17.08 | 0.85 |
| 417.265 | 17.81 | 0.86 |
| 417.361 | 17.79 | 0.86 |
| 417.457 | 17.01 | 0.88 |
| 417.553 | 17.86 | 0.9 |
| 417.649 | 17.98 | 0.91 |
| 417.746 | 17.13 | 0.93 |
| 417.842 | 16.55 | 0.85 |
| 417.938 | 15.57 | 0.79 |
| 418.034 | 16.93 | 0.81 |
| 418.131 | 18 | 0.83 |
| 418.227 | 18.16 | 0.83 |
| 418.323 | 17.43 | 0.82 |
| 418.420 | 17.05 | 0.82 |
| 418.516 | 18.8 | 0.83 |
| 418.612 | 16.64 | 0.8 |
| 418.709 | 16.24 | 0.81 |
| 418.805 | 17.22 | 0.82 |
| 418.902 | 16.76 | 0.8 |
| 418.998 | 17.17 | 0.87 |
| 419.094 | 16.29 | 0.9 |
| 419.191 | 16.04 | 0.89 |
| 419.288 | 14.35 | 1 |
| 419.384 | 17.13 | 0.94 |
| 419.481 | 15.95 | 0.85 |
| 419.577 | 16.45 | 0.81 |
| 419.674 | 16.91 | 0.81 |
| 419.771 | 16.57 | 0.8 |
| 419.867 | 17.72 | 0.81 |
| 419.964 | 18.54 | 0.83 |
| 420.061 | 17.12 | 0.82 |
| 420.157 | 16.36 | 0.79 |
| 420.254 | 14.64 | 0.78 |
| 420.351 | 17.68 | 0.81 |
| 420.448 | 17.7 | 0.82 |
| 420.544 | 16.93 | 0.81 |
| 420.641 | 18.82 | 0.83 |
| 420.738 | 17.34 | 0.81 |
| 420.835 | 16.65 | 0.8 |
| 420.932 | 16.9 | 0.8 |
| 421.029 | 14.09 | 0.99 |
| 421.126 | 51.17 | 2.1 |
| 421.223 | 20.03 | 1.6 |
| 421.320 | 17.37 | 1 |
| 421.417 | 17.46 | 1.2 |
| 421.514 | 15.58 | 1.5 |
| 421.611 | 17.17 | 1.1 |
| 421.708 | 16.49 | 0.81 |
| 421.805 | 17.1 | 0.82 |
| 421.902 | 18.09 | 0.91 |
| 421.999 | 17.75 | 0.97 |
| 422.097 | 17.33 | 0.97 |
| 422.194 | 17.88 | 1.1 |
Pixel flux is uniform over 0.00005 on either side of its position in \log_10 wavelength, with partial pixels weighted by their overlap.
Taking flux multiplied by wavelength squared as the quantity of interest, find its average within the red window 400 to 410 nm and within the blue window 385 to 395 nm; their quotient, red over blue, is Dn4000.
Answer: 0.97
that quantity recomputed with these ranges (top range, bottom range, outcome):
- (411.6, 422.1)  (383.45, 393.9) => 0.96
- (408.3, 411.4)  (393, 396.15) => 1.03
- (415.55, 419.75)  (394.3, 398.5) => 0.97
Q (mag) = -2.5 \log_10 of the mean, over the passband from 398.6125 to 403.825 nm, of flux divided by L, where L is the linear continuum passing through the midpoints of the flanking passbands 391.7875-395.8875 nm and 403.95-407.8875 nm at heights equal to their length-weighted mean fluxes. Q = 0.03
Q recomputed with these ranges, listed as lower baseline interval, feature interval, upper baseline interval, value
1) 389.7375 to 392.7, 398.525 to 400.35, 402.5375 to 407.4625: 0.03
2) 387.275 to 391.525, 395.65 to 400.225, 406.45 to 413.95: 0.05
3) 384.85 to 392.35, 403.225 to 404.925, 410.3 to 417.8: 0.03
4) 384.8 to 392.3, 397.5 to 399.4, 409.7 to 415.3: 0.05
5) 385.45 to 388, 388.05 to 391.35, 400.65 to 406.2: 0.03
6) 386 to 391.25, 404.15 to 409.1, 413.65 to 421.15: 0.01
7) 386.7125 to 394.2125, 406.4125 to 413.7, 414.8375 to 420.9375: -0.03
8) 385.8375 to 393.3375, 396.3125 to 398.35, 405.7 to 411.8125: 0.05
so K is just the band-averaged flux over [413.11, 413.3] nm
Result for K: 19.2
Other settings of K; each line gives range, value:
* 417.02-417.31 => 17.7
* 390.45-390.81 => 21.6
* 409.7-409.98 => 18.4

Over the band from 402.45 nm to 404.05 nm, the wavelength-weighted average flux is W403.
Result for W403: 18.7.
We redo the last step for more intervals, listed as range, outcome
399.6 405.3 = 19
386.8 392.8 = 21.3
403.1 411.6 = 19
